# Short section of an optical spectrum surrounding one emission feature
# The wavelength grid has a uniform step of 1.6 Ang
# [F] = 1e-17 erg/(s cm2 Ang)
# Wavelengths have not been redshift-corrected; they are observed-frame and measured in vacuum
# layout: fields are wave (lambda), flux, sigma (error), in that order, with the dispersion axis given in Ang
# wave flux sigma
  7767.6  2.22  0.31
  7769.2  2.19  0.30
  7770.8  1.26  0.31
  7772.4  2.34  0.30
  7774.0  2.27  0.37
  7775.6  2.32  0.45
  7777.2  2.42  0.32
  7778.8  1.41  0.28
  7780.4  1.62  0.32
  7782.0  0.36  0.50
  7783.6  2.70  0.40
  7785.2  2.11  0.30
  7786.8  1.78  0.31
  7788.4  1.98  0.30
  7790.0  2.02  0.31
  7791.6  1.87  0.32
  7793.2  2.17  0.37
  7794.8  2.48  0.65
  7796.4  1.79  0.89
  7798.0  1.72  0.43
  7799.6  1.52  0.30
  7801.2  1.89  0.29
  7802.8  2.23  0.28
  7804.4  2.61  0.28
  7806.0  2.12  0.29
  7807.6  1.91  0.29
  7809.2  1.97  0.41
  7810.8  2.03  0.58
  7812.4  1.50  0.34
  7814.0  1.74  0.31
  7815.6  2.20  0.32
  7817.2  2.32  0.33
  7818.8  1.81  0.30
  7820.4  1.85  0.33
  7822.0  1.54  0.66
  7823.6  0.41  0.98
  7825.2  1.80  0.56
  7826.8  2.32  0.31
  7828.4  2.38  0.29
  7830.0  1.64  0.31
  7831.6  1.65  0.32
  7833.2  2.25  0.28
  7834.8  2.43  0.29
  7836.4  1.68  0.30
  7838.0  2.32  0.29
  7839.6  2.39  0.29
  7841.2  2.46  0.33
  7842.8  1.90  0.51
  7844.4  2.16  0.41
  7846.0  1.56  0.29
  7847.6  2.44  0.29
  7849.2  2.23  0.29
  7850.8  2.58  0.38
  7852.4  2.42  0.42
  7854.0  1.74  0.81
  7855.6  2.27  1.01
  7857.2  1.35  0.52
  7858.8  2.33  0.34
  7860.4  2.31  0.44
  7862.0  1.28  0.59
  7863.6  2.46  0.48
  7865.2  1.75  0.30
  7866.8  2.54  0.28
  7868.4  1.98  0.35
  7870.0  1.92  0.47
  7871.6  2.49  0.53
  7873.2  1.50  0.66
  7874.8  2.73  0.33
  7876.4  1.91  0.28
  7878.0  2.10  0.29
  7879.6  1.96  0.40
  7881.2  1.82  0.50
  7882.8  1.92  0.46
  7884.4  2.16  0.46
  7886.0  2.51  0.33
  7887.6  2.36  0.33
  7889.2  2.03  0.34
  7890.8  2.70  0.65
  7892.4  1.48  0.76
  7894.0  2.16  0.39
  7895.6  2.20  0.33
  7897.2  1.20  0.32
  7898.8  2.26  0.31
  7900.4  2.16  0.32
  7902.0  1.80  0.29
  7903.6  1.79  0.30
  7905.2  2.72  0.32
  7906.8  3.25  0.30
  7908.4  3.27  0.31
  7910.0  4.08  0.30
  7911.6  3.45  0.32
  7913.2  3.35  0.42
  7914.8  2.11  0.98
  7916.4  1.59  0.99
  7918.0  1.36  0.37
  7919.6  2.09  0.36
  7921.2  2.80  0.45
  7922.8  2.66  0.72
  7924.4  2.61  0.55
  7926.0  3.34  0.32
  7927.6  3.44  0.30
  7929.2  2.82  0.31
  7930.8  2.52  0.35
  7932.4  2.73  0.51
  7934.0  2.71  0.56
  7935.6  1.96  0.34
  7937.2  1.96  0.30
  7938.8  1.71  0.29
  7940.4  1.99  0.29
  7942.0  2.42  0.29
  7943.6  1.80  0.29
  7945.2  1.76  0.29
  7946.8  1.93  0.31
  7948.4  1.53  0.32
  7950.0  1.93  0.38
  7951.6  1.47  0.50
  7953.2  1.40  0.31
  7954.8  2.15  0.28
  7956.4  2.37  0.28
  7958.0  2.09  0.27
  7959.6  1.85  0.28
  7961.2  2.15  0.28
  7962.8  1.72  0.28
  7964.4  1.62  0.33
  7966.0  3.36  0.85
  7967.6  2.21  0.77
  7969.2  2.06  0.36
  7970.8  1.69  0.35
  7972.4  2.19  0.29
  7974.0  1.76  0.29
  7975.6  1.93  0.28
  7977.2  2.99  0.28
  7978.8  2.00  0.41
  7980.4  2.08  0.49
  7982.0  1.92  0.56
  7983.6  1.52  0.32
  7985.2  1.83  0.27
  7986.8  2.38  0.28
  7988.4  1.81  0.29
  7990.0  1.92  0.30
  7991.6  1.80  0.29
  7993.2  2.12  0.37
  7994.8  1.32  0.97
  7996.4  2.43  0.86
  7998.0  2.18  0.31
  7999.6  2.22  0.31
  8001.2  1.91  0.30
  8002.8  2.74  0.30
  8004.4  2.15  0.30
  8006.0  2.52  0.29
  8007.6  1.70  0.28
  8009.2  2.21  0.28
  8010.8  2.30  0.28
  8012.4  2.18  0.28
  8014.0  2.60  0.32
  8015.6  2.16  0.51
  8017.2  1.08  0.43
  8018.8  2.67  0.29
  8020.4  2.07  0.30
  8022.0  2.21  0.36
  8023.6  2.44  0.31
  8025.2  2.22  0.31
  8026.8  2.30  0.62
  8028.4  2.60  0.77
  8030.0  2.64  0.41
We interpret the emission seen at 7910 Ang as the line [S II] 6716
